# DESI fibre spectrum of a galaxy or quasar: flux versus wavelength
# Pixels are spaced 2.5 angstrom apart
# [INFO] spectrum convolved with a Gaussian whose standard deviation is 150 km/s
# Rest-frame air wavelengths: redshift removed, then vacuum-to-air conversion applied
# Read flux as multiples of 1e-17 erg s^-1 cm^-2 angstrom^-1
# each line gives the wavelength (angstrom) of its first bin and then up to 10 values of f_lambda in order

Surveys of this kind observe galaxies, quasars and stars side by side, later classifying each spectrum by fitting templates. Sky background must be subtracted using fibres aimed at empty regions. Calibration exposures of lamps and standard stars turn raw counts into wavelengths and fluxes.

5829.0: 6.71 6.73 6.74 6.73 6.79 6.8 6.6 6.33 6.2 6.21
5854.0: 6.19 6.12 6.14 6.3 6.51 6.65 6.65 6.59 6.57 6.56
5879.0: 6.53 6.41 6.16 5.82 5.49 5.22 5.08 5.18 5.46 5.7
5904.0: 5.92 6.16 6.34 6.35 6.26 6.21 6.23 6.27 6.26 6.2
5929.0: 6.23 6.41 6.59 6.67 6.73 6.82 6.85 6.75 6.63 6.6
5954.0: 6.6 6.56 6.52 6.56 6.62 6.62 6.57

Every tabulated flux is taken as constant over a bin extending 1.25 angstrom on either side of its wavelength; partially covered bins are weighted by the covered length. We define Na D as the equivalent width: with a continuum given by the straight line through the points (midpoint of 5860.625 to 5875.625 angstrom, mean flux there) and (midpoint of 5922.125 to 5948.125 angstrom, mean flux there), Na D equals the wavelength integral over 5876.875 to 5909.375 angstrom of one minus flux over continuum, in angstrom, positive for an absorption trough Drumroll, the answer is 3.66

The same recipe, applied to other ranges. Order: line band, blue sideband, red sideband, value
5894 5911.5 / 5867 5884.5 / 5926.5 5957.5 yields 2.1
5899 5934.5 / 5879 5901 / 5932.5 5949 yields 0.2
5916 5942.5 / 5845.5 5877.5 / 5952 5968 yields 0.4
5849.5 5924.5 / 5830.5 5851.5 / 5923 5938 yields 4.3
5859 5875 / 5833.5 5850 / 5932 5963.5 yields 0.2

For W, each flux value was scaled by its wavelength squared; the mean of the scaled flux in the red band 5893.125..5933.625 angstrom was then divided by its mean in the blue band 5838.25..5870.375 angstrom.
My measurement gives 0.96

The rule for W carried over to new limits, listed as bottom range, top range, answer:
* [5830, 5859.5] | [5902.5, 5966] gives 1.03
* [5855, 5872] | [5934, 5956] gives 1.07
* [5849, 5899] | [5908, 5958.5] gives 1.08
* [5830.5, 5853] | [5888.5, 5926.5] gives 0.92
